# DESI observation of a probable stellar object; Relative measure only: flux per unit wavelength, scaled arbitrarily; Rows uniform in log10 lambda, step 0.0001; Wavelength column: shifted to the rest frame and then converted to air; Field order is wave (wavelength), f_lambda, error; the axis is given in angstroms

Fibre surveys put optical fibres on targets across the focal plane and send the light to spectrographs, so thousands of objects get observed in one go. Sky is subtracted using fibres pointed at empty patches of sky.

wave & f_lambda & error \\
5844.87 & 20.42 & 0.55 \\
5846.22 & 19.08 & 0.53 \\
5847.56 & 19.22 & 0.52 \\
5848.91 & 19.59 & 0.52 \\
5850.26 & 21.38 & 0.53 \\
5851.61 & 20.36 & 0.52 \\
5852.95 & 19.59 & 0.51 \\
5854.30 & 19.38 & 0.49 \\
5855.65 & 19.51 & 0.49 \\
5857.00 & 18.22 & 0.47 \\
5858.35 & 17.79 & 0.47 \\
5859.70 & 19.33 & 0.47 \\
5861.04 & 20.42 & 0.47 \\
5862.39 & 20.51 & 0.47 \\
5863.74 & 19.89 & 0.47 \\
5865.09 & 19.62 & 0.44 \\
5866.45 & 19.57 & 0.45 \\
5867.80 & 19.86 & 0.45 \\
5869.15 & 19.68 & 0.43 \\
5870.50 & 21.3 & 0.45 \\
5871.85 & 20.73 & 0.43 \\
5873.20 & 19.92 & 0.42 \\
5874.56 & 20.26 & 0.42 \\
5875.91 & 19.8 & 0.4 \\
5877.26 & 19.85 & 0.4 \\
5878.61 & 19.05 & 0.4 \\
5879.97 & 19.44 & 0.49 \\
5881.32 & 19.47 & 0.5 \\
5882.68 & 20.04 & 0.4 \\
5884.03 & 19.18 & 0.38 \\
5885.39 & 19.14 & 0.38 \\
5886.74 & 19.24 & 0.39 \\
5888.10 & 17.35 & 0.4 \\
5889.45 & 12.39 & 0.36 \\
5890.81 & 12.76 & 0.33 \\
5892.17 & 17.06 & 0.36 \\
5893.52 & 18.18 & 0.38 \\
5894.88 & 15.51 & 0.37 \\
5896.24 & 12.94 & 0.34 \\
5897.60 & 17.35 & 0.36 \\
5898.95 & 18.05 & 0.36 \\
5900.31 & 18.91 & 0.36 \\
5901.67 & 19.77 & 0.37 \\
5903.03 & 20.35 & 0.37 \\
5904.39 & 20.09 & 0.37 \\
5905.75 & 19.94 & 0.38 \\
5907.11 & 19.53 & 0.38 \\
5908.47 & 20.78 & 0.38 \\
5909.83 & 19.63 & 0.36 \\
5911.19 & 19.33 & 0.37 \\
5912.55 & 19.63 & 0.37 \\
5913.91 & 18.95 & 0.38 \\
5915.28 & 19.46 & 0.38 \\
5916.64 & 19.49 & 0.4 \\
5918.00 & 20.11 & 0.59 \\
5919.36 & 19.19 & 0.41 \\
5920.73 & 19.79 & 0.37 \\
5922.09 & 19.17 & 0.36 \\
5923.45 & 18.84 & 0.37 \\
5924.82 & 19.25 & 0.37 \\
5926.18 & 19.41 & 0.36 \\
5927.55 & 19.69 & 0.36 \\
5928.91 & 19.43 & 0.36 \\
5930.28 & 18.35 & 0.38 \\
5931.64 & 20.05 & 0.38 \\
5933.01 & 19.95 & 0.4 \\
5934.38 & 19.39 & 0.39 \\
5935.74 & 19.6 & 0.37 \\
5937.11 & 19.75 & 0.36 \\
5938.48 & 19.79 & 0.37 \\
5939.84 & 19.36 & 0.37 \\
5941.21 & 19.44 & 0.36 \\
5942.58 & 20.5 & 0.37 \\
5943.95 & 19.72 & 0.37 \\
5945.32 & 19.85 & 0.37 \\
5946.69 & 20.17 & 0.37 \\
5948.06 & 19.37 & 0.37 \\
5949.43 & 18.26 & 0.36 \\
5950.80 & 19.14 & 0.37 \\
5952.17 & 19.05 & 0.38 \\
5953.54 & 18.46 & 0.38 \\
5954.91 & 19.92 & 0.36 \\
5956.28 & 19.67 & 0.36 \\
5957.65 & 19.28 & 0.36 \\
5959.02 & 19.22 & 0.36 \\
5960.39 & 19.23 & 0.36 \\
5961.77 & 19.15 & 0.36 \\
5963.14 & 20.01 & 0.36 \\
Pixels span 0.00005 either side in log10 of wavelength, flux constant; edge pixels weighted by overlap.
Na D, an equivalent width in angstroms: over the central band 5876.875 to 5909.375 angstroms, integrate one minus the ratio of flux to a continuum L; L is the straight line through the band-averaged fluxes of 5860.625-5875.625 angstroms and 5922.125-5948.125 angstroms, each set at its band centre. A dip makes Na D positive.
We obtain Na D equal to 2.8 angstroms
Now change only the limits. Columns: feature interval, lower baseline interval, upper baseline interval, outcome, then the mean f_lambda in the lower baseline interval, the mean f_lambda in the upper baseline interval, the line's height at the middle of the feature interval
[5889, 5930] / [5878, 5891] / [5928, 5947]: 0.6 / 18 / 19.7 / 18.8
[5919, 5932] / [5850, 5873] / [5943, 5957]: 0.1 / 19.8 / 19.4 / 19.5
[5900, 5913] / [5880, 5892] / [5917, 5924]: -0.8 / 17.5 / 19.4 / 18.7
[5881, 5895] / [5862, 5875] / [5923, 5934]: 1.8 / 20.1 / 19.4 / 19.9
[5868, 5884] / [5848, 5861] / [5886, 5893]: -2.5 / 19.5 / 15.9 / 17.3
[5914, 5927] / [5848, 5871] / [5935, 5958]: 0.1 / 19.7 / 19.5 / 19.6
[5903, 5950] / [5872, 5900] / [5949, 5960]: -2.3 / 17.9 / 19.2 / 18.7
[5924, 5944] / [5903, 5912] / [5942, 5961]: 0.0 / 19.9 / 19.4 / 19.6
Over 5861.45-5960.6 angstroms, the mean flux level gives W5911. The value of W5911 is 19.1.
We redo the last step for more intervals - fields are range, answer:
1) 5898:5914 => 19.6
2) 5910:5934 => 19.4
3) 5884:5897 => 16.2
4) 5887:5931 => 18.5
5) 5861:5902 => 18.6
